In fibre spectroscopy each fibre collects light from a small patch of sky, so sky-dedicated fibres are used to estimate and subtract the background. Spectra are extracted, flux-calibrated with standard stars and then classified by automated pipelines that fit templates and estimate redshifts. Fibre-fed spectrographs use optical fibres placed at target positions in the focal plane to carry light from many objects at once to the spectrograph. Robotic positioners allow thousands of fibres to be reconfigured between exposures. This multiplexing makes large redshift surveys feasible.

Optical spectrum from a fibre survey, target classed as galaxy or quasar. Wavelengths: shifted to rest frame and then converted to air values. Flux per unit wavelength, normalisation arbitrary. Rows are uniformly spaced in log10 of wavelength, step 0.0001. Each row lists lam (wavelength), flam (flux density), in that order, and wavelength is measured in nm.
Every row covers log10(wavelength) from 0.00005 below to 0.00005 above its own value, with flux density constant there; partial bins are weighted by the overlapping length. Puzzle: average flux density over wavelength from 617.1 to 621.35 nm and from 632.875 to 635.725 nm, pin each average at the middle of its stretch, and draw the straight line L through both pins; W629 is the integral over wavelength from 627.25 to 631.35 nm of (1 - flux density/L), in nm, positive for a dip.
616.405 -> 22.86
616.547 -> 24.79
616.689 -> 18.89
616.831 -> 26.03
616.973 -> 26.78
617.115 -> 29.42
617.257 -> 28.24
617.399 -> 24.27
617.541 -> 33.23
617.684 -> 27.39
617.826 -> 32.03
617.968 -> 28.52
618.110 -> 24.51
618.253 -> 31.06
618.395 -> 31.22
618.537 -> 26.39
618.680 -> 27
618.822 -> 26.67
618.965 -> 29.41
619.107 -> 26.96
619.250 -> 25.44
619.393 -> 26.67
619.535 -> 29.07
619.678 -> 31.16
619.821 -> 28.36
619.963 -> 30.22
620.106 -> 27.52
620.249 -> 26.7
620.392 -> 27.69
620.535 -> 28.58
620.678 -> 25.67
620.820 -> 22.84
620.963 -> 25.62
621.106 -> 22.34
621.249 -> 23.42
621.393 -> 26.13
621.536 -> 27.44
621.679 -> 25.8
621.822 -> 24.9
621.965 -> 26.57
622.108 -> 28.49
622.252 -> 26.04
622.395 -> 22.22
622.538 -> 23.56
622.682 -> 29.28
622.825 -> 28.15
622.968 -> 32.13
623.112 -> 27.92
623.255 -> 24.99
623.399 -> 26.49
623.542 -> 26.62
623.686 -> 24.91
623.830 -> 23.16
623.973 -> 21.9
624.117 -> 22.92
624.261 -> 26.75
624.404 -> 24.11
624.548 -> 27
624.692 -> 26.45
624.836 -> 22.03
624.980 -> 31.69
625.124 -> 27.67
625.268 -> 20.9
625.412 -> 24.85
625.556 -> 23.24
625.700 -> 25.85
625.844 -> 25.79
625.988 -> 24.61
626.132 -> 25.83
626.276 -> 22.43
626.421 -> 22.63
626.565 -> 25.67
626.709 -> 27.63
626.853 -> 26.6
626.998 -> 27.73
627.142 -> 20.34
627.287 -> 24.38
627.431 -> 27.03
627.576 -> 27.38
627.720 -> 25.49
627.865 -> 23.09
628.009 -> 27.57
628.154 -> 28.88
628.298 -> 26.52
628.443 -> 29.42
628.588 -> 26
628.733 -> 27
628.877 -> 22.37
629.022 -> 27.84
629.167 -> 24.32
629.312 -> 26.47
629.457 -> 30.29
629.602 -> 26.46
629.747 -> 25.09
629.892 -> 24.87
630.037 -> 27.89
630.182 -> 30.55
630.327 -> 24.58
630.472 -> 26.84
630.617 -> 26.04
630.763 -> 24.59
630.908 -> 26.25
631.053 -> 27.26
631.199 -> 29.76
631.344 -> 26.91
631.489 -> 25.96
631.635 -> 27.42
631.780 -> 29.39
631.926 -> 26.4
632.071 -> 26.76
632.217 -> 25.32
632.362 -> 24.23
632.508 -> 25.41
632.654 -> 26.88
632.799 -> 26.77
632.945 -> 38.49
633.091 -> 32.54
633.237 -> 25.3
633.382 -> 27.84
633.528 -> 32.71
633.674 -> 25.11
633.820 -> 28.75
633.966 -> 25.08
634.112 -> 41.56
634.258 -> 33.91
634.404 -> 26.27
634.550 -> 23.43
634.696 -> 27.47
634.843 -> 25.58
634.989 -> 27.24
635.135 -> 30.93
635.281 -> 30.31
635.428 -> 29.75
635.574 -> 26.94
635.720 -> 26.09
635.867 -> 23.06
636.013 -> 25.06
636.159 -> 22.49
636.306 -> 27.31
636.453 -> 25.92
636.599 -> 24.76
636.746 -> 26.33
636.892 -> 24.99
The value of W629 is 0.30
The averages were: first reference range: 27.5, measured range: 26.6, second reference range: 29.3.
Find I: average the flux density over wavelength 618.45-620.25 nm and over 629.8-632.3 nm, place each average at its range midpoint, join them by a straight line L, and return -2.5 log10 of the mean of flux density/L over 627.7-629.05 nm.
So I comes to 0.03 mag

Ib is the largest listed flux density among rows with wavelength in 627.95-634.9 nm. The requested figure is 41.56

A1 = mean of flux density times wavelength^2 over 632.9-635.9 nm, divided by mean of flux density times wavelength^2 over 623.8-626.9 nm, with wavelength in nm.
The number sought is 1.19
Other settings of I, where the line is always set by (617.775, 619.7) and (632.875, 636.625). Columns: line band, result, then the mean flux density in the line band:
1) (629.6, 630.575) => 0.06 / 26.6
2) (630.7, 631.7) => 0.05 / 26.9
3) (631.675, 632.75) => 0.07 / 26.4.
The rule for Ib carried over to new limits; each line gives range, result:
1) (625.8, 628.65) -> 29.42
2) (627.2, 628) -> 27.38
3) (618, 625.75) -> 32.13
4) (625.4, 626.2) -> 25.85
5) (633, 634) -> 32.71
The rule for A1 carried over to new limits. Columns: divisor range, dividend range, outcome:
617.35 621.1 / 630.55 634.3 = 1.06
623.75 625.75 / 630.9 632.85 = 1.10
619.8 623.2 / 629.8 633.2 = 1.07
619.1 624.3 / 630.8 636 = 1.11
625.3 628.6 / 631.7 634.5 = 1.15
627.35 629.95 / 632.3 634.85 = 1.11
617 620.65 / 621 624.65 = 0.92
